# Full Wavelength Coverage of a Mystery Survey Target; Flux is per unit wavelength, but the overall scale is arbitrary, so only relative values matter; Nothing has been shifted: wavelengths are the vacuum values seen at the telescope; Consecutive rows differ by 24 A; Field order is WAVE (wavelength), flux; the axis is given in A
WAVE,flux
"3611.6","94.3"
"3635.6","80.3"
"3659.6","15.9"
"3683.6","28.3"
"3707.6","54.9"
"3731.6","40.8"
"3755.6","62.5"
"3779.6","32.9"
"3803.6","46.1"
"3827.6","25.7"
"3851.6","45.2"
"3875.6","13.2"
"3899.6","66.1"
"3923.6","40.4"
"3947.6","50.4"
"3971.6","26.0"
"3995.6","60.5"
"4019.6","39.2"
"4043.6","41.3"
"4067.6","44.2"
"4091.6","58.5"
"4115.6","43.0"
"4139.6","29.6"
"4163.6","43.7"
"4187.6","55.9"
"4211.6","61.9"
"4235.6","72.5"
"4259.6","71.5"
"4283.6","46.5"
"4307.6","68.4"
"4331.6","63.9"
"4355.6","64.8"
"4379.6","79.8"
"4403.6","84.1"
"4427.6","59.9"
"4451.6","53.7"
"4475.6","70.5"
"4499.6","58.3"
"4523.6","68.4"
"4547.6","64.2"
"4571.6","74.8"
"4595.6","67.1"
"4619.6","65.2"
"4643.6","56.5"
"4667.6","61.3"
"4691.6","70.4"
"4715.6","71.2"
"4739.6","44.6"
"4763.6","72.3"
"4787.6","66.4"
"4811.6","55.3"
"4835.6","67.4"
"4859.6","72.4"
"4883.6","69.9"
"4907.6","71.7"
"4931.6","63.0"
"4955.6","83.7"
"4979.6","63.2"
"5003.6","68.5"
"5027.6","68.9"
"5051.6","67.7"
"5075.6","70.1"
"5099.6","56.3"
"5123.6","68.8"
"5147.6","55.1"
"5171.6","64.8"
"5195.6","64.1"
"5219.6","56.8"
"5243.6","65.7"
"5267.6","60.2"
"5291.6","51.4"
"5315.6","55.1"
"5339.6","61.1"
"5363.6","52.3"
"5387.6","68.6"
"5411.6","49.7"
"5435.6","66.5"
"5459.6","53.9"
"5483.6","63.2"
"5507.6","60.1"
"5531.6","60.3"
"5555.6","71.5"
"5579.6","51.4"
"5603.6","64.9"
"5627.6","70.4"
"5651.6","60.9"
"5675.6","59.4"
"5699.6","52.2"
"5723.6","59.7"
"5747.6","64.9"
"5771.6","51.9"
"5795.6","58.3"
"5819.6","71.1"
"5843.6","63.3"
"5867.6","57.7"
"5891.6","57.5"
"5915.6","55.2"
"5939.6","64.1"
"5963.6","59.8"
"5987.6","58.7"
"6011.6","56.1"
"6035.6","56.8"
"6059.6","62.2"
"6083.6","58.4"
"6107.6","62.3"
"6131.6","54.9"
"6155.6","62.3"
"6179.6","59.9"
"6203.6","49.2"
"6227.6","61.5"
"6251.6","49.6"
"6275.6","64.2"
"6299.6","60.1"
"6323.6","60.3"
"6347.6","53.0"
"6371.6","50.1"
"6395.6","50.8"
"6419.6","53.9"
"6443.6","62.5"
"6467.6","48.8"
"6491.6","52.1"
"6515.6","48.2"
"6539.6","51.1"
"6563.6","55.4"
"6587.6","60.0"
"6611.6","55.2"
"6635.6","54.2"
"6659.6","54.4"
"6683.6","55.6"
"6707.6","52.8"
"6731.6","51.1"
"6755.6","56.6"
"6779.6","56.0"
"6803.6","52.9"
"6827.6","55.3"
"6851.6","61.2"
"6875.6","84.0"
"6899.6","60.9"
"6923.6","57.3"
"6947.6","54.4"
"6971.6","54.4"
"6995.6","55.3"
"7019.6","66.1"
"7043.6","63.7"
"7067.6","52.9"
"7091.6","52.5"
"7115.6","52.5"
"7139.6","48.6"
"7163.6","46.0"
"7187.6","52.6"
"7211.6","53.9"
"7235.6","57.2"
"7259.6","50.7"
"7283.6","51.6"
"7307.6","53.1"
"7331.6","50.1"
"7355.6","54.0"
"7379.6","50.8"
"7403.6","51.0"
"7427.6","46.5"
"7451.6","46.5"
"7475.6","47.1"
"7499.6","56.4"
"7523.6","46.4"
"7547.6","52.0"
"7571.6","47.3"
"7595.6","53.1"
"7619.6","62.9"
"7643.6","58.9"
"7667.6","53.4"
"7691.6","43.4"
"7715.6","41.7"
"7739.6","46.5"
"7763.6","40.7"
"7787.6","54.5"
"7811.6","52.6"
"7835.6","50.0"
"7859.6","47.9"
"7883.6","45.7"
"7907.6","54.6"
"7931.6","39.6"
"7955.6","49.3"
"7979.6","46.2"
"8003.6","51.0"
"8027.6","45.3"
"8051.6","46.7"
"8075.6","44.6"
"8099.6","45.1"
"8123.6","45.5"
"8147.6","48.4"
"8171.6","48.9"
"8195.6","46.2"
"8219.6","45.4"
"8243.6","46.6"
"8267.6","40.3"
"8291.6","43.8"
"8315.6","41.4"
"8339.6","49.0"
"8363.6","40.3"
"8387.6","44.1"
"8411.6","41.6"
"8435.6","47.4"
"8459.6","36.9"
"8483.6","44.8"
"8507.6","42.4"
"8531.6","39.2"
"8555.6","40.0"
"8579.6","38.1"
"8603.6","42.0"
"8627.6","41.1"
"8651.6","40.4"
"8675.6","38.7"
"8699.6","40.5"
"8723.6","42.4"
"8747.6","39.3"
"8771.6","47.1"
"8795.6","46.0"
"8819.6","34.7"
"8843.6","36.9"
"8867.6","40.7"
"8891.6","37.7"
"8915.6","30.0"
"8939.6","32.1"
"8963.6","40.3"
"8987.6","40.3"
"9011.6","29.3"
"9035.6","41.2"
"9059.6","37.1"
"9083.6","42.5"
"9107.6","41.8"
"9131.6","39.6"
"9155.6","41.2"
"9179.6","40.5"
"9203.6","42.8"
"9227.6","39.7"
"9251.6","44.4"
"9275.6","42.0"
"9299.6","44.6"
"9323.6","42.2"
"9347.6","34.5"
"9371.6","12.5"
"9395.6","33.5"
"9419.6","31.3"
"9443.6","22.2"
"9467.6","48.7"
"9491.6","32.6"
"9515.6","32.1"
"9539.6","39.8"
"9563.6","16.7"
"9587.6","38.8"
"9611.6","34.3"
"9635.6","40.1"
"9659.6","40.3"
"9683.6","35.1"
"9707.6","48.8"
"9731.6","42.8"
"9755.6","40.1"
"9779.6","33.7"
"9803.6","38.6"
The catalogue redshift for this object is 0.05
